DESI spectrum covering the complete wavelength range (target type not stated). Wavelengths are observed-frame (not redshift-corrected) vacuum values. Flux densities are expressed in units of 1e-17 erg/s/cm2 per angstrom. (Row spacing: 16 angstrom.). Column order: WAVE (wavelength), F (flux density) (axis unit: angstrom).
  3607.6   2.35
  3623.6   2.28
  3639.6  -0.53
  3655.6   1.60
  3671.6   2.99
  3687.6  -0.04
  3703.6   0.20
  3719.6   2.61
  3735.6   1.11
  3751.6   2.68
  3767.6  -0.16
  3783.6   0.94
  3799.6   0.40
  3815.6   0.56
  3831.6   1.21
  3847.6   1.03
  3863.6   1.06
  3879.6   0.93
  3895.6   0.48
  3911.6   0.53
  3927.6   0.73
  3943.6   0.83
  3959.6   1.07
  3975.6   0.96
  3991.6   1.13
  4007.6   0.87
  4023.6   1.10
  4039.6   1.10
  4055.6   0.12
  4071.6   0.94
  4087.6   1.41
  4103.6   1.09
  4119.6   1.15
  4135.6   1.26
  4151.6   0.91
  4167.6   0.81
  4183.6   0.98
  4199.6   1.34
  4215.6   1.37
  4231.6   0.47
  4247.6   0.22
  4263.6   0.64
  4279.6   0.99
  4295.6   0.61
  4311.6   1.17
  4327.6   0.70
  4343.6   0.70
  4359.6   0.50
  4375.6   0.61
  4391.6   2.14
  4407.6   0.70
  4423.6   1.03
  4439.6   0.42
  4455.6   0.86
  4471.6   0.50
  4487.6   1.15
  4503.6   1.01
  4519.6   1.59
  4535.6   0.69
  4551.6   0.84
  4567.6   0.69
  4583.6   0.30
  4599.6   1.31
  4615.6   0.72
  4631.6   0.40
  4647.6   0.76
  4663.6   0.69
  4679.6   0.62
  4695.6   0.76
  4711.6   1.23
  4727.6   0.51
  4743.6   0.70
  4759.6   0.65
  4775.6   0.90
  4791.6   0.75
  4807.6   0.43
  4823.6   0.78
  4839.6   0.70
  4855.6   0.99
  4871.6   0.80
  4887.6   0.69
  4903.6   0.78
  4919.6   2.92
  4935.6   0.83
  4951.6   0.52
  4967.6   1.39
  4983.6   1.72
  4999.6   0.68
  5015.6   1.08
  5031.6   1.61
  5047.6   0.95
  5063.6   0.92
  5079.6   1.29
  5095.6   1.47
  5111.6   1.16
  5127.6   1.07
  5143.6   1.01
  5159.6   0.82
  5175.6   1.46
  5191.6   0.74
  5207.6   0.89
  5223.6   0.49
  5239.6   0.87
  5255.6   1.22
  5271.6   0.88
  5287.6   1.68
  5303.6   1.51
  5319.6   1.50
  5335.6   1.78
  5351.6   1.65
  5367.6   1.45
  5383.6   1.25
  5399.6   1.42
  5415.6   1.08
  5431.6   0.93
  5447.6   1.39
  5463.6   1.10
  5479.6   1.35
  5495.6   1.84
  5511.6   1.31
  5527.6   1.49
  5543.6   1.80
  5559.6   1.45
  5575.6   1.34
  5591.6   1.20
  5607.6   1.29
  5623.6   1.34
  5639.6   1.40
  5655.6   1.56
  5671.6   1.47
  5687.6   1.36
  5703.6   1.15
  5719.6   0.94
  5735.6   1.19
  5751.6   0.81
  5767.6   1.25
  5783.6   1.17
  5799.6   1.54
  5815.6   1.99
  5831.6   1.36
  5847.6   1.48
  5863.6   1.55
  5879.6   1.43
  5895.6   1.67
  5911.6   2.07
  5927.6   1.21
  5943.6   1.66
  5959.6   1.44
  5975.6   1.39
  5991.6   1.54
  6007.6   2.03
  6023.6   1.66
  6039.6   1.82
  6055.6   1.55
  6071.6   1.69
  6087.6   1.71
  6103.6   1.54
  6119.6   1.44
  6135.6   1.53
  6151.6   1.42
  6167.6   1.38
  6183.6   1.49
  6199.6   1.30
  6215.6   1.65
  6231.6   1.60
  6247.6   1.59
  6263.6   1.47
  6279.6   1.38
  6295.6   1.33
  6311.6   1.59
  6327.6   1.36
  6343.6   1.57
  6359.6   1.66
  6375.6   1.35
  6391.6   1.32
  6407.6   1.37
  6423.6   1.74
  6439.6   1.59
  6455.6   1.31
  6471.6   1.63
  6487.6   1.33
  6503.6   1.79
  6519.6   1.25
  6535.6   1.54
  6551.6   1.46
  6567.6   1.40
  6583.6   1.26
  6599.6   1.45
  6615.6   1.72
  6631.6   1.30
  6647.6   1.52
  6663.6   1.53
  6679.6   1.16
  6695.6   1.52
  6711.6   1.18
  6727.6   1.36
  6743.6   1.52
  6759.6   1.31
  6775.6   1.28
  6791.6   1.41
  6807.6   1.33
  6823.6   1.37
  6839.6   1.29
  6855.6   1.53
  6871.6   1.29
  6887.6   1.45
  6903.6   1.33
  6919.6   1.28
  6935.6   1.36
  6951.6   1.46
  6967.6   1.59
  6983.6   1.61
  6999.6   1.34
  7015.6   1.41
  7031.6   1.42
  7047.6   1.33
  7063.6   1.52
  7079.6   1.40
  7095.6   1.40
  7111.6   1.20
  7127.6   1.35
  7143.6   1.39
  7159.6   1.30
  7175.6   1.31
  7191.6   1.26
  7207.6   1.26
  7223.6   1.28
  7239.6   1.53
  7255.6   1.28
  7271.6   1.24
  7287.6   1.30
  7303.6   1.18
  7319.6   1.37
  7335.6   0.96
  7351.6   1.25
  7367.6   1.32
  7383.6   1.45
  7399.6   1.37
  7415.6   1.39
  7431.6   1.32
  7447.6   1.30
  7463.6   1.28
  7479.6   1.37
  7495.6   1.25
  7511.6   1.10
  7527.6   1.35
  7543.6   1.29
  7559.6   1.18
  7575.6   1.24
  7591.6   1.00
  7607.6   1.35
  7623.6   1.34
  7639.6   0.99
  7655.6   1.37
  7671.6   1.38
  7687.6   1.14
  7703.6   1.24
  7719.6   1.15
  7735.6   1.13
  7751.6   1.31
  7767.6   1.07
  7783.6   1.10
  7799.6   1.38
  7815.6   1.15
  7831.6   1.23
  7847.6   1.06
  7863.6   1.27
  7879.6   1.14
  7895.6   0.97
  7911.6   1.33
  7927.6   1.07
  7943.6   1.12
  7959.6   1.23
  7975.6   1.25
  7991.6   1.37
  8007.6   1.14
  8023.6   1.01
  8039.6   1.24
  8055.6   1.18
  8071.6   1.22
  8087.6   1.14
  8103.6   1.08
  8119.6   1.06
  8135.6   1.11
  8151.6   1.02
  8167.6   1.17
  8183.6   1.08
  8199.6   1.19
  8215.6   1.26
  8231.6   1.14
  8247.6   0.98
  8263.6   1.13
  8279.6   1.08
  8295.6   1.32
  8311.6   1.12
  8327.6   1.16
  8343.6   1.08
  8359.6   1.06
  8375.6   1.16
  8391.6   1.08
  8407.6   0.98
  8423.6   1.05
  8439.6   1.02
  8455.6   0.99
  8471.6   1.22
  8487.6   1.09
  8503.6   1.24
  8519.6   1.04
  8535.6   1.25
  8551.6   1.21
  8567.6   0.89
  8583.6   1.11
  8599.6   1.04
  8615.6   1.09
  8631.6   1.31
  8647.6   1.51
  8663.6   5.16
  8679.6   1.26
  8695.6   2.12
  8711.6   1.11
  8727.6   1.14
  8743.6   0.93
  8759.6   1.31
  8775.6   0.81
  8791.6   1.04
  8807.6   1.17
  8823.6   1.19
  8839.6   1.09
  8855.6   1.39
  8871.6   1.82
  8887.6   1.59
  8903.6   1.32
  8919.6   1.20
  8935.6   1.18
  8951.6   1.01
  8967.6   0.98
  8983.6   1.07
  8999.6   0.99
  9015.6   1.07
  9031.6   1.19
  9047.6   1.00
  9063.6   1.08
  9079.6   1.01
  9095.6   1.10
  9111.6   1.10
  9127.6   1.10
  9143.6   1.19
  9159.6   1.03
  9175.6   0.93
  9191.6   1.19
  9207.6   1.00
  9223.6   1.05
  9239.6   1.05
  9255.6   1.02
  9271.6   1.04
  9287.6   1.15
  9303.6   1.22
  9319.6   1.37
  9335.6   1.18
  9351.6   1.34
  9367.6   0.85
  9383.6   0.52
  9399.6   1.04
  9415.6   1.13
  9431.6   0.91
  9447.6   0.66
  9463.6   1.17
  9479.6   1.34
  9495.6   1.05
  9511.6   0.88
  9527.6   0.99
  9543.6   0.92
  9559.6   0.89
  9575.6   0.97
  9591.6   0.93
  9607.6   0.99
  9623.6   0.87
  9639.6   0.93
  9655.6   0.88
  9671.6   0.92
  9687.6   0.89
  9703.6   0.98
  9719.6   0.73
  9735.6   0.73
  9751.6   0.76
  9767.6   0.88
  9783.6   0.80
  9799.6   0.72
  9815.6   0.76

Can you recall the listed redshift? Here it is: 0.320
